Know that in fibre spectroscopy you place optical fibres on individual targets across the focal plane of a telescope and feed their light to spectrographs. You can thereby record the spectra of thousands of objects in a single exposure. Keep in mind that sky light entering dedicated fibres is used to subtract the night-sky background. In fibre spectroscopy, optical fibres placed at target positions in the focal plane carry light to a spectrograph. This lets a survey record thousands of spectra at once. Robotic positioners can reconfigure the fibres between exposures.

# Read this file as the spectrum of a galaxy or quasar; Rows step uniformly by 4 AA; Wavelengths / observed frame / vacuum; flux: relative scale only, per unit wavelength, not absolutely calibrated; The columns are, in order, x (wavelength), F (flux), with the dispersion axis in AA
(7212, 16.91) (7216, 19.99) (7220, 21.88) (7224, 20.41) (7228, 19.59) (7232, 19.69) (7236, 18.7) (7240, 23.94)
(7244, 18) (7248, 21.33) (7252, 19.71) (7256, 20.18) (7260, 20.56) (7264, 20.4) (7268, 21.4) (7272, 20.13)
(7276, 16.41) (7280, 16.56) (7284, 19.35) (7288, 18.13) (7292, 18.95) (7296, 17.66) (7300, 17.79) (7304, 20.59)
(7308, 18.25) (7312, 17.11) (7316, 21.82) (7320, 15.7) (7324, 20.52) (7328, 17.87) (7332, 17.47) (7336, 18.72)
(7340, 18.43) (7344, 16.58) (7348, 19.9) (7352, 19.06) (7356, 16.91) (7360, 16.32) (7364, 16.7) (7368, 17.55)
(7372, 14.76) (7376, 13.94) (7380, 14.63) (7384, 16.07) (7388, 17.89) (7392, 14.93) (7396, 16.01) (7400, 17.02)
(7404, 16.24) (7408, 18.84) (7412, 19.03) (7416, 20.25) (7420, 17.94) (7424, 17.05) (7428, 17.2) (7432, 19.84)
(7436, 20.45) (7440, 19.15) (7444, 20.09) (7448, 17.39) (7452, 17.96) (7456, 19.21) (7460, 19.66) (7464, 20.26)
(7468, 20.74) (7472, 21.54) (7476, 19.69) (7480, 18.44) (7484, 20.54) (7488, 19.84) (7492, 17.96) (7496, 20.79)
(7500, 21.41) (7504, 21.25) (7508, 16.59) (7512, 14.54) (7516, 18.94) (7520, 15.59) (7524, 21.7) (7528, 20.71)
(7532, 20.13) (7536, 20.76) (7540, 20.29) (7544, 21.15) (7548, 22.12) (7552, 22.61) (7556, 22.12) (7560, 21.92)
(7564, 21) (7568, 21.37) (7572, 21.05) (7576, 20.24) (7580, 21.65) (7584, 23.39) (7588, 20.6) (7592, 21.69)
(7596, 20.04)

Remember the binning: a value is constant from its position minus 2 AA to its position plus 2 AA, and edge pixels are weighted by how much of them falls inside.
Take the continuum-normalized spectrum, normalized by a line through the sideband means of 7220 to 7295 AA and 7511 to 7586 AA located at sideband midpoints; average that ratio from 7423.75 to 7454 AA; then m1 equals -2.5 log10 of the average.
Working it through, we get 0.09 mag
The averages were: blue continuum 19.7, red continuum 20.7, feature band 18.7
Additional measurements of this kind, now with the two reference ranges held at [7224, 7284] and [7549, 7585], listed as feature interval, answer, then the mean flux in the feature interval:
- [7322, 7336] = 0.09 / 18.6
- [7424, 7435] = 0.13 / 18.4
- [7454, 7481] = 0.06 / 20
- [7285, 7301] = 0.10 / 18.2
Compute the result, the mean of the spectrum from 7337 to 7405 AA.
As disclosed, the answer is 16.7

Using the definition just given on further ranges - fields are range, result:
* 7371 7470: 17.9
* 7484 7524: 18.8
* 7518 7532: 19.4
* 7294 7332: 18.5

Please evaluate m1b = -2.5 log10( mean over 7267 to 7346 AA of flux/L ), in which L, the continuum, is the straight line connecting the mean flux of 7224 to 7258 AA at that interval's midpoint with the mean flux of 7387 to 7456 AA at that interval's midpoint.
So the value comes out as 0.06 mag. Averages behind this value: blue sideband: 20.2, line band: 18.4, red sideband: 18.1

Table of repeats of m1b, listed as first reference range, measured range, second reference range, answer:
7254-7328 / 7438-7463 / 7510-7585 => 0.055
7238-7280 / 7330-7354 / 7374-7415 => -0.028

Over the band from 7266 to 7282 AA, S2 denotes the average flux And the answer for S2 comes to 18.6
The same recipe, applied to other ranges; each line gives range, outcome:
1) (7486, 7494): 18.9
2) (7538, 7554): 21.5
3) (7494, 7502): 21.1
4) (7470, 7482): 19.9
